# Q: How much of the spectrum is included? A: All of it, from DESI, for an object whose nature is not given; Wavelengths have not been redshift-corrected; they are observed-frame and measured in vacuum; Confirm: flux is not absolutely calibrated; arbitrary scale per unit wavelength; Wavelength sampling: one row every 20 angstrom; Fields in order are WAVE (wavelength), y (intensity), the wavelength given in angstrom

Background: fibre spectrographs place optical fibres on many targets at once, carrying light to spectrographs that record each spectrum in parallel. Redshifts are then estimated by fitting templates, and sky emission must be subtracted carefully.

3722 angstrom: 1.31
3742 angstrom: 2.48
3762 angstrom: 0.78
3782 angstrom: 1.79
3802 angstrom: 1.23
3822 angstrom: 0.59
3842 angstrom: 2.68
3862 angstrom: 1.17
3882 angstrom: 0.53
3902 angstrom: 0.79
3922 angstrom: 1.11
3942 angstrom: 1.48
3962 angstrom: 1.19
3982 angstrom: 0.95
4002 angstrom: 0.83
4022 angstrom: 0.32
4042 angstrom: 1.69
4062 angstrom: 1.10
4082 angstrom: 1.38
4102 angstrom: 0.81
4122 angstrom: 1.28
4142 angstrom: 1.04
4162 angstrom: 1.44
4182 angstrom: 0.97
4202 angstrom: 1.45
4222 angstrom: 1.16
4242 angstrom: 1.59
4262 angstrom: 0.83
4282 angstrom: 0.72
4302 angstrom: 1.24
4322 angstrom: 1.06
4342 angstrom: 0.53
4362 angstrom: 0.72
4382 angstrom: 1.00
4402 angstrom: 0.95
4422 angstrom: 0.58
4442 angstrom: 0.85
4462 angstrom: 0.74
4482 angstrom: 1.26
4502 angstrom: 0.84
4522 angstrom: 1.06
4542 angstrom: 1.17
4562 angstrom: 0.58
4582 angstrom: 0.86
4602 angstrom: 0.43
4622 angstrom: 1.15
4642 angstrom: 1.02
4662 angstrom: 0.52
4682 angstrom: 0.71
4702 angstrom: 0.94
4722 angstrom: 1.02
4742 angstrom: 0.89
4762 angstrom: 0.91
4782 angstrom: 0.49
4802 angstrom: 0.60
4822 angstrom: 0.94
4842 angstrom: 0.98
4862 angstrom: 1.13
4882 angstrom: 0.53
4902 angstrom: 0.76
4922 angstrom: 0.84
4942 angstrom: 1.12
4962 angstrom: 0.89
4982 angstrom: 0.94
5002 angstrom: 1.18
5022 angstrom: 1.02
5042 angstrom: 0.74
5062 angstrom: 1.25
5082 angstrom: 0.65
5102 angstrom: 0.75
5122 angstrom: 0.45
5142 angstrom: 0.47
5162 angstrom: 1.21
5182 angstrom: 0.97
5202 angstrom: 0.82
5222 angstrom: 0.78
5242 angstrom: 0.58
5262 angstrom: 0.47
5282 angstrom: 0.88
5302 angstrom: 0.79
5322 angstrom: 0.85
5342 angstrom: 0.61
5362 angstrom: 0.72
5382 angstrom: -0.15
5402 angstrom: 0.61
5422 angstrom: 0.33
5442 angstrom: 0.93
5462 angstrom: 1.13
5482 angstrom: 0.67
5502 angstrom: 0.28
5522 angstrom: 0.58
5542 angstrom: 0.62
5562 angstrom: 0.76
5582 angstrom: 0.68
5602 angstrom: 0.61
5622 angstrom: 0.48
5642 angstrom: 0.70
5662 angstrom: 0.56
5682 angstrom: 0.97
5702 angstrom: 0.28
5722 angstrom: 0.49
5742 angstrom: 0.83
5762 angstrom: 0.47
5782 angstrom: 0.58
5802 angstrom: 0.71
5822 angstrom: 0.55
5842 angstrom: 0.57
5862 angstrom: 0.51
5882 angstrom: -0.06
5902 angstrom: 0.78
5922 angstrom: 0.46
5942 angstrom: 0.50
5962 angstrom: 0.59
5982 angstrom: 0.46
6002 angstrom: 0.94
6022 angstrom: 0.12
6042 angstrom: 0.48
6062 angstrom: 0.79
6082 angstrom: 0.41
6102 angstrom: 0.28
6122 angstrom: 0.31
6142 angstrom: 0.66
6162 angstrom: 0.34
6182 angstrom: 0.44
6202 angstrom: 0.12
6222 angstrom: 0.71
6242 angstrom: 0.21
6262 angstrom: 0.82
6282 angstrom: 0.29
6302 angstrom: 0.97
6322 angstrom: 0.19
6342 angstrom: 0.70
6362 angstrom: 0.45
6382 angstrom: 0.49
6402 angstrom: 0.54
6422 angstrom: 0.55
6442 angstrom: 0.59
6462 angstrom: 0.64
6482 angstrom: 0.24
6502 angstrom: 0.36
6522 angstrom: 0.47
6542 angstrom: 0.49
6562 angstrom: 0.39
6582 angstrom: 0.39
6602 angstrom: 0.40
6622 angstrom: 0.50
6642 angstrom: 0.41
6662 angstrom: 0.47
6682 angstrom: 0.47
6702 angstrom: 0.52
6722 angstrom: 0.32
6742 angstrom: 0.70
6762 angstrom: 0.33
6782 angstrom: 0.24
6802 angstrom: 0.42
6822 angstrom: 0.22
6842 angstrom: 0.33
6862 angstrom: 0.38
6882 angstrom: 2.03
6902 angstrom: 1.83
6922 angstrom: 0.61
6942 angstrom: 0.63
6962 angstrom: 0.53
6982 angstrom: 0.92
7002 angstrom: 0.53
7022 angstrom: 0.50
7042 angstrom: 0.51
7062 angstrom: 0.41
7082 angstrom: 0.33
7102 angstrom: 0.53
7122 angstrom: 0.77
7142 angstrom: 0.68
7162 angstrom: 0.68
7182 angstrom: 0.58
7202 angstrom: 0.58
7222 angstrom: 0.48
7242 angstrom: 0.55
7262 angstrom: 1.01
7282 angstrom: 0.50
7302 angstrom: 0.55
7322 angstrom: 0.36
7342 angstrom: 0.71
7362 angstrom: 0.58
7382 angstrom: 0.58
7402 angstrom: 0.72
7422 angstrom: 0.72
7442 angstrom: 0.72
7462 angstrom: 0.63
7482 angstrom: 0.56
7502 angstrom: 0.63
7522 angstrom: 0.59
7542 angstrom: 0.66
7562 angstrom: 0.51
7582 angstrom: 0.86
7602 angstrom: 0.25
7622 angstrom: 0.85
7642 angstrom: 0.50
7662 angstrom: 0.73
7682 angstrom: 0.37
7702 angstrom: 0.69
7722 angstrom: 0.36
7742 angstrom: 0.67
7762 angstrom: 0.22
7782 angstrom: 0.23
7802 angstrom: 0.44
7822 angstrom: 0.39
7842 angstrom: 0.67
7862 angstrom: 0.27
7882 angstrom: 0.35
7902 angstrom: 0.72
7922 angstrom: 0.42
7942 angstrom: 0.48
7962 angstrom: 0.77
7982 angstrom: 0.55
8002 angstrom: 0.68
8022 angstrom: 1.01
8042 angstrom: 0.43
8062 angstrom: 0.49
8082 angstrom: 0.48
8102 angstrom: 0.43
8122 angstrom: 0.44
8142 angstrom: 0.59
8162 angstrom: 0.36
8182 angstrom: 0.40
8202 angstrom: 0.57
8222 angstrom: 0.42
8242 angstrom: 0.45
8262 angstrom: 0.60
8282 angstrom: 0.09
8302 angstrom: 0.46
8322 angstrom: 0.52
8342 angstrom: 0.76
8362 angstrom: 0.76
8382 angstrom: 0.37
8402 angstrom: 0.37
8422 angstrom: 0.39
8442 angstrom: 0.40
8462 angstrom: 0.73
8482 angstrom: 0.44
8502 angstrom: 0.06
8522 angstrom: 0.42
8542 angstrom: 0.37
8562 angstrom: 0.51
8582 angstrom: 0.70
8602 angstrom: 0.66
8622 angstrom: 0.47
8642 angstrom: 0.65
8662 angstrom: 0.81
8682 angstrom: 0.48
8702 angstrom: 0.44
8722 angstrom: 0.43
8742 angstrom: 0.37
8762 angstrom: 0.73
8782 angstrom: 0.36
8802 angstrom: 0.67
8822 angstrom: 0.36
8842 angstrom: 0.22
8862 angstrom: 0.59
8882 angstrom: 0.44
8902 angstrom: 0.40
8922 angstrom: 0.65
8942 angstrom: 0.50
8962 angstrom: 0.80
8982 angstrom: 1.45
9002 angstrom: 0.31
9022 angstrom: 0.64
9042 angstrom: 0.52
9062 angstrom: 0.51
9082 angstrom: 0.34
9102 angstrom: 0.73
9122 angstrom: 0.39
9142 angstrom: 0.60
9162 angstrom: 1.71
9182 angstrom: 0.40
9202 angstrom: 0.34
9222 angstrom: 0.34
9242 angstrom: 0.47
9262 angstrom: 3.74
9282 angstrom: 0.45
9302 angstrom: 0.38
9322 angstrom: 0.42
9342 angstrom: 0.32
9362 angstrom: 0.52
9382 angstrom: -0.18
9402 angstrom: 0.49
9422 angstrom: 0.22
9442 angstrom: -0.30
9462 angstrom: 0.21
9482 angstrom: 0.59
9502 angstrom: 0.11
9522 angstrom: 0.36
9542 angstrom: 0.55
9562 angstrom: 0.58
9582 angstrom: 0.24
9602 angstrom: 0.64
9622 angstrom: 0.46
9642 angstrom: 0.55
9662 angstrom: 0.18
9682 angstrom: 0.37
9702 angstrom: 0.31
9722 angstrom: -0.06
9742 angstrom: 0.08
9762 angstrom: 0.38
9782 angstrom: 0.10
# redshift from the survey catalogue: 0.85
